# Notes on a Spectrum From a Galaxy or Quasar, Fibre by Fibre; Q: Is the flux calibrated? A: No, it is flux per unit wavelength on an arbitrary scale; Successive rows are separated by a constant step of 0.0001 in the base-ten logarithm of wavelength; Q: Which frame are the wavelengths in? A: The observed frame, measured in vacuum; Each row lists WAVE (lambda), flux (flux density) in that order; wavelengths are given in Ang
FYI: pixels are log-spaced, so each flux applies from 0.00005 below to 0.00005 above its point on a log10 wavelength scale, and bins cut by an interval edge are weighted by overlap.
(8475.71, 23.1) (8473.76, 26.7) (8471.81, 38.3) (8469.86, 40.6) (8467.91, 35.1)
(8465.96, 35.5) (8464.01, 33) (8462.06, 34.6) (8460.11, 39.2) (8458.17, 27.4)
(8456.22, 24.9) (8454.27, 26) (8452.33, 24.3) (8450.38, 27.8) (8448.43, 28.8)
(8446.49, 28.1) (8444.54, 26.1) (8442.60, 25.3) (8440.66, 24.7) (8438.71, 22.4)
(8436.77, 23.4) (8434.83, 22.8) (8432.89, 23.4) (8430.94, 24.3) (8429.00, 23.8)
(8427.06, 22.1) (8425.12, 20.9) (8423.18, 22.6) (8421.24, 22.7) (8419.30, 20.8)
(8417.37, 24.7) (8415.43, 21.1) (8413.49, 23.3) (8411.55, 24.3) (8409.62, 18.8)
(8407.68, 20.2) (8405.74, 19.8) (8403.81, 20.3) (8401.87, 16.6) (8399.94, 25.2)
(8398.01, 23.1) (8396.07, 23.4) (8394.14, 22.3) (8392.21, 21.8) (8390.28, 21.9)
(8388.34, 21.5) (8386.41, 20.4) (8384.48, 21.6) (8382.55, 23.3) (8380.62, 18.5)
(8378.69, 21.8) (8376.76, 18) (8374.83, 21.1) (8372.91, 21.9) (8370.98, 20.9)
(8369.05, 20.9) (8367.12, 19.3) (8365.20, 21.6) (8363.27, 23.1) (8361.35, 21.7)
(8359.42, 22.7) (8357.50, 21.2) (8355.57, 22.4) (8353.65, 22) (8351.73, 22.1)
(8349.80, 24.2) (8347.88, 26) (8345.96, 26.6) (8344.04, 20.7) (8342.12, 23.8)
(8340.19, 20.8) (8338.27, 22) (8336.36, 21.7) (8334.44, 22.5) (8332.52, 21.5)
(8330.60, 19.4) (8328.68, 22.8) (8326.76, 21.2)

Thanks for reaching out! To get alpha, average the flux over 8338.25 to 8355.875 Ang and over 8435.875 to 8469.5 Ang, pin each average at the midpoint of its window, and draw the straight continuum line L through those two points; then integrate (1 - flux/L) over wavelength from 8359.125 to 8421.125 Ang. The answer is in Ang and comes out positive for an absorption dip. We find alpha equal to 9.8 Ang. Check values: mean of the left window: 23.1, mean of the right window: 28.9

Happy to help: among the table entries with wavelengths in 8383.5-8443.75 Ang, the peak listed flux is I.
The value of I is 25.3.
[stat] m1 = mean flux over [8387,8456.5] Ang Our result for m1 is 23.1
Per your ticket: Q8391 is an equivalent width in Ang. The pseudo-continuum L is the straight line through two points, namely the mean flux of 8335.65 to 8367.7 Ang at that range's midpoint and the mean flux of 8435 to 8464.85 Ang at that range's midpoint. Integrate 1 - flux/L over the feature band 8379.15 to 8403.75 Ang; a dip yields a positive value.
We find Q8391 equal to 3.0 Ang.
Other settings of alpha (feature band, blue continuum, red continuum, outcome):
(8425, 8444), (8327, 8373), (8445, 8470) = 3.6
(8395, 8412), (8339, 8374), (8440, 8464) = 2.7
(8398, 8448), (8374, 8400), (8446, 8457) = 3.3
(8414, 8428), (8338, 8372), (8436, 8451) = 1.5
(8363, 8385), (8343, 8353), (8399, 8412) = 1.4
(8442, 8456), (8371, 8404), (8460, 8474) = 2.5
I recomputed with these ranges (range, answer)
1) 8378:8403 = 25.2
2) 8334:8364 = 26.6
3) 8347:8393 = 26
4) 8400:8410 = 20.3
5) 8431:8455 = 28.8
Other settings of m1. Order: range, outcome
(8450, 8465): 29.7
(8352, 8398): 21.5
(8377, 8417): 21.4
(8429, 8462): 26.3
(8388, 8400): 22.6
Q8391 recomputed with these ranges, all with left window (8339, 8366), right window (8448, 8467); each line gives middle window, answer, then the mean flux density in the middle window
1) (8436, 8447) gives 1.6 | 24.9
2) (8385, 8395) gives 1.5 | 21.6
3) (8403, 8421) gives 3.6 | 21.5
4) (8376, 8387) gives 1.8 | 20.7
